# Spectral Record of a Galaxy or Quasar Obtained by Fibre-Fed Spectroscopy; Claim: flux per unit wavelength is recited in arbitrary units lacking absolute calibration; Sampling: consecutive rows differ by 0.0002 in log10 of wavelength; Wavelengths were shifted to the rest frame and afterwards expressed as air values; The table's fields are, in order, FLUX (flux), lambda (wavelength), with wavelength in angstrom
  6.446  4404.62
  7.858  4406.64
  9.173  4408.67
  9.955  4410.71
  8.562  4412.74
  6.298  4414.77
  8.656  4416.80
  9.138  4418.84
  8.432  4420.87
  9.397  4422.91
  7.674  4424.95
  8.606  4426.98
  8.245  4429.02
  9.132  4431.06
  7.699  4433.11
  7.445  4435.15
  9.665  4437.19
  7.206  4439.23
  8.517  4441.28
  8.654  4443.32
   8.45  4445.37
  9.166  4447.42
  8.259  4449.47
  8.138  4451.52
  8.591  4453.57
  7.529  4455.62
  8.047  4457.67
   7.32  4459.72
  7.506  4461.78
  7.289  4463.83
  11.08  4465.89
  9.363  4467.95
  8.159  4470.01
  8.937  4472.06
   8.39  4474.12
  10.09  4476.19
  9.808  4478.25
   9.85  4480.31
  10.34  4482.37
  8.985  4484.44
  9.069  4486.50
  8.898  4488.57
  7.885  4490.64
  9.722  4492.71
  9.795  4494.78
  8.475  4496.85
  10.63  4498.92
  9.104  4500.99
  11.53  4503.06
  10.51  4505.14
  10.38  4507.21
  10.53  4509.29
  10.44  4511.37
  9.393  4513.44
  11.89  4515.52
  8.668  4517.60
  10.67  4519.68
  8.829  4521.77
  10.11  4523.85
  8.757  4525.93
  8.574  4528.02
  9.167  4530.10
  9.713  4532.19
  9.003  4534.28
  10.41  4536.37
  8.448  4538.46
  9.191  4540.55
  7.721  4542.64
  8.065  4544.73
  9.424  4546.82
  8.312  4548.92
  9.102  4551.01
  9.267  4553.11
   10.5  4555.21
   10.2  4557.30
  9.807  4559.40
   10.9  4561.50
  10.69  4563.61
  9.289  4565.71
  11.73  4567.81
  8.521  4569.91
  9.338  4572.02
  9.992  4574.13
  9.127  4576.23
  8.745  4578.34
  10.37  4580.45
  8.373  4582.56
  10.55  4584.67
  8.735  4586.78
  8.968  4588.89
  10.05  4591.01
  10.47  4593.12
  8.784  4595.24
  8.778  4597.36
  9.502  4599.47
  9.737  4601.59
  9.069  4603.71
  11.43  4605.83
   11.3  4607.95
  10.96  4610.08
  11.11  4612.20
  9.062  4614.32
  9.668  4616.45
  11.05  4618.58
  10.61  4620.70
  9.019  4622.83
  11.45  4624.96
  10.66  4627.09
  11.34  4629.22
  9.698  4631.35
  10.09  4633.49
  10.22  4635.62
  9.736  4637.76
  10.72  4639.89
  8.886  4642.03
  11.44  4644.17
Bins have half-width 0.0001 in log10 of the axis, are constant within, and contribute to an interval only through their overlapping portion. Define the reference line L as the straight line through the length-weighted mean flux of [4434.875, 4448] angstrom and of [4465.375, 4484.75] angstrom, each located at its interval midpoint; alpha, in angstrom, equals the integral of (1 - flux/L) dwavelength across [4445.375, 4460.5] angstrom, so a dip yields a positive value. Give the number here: 1.08 angstrom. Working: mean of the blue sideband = 8.48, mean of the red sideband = 9.48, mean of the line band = 8.19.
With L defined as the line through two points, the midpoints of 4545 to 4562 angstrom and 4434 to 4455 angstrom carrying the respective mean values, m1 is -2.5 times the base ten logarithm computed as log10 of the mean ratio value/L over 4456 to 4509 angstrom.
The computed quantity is -0.05 mag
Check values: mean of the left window 8.39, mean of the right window 9.58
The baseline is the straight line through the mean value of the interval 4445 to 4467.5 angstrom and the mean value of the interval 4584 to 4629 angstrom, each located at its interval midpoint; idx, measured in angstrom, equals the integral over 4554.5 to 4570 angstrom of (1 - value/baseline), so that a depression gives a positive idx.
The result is -1.2 angstrom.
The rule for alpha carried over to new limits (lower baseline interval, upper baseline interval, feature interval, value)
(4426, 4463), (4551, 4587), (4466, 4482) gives -1.46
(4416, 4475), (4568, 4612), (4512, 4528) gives -1.07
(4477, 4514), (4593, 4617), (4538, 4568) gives 1.22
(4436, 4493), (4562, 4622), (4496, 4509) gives -1.55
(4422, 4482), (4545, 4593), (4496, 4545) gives -2.32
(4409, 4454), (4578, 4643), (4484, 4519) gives -2.79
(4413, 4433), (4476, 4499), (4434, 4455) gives 0.78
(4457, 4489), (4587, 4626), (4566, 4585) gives 0.37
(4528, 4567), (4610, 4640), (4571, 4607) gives 1.31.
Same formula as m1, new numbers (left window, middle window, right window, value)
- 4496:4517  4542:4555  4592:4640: 0.16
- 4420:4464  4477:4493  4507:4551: -0.06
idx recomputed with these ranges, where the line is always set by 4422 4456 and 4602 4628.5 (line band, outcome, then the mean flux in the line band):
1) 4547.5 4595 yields 1.25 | 9.66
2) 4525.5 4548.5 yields 1.42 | 8.94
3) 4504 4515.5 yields -1.49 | 10.4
